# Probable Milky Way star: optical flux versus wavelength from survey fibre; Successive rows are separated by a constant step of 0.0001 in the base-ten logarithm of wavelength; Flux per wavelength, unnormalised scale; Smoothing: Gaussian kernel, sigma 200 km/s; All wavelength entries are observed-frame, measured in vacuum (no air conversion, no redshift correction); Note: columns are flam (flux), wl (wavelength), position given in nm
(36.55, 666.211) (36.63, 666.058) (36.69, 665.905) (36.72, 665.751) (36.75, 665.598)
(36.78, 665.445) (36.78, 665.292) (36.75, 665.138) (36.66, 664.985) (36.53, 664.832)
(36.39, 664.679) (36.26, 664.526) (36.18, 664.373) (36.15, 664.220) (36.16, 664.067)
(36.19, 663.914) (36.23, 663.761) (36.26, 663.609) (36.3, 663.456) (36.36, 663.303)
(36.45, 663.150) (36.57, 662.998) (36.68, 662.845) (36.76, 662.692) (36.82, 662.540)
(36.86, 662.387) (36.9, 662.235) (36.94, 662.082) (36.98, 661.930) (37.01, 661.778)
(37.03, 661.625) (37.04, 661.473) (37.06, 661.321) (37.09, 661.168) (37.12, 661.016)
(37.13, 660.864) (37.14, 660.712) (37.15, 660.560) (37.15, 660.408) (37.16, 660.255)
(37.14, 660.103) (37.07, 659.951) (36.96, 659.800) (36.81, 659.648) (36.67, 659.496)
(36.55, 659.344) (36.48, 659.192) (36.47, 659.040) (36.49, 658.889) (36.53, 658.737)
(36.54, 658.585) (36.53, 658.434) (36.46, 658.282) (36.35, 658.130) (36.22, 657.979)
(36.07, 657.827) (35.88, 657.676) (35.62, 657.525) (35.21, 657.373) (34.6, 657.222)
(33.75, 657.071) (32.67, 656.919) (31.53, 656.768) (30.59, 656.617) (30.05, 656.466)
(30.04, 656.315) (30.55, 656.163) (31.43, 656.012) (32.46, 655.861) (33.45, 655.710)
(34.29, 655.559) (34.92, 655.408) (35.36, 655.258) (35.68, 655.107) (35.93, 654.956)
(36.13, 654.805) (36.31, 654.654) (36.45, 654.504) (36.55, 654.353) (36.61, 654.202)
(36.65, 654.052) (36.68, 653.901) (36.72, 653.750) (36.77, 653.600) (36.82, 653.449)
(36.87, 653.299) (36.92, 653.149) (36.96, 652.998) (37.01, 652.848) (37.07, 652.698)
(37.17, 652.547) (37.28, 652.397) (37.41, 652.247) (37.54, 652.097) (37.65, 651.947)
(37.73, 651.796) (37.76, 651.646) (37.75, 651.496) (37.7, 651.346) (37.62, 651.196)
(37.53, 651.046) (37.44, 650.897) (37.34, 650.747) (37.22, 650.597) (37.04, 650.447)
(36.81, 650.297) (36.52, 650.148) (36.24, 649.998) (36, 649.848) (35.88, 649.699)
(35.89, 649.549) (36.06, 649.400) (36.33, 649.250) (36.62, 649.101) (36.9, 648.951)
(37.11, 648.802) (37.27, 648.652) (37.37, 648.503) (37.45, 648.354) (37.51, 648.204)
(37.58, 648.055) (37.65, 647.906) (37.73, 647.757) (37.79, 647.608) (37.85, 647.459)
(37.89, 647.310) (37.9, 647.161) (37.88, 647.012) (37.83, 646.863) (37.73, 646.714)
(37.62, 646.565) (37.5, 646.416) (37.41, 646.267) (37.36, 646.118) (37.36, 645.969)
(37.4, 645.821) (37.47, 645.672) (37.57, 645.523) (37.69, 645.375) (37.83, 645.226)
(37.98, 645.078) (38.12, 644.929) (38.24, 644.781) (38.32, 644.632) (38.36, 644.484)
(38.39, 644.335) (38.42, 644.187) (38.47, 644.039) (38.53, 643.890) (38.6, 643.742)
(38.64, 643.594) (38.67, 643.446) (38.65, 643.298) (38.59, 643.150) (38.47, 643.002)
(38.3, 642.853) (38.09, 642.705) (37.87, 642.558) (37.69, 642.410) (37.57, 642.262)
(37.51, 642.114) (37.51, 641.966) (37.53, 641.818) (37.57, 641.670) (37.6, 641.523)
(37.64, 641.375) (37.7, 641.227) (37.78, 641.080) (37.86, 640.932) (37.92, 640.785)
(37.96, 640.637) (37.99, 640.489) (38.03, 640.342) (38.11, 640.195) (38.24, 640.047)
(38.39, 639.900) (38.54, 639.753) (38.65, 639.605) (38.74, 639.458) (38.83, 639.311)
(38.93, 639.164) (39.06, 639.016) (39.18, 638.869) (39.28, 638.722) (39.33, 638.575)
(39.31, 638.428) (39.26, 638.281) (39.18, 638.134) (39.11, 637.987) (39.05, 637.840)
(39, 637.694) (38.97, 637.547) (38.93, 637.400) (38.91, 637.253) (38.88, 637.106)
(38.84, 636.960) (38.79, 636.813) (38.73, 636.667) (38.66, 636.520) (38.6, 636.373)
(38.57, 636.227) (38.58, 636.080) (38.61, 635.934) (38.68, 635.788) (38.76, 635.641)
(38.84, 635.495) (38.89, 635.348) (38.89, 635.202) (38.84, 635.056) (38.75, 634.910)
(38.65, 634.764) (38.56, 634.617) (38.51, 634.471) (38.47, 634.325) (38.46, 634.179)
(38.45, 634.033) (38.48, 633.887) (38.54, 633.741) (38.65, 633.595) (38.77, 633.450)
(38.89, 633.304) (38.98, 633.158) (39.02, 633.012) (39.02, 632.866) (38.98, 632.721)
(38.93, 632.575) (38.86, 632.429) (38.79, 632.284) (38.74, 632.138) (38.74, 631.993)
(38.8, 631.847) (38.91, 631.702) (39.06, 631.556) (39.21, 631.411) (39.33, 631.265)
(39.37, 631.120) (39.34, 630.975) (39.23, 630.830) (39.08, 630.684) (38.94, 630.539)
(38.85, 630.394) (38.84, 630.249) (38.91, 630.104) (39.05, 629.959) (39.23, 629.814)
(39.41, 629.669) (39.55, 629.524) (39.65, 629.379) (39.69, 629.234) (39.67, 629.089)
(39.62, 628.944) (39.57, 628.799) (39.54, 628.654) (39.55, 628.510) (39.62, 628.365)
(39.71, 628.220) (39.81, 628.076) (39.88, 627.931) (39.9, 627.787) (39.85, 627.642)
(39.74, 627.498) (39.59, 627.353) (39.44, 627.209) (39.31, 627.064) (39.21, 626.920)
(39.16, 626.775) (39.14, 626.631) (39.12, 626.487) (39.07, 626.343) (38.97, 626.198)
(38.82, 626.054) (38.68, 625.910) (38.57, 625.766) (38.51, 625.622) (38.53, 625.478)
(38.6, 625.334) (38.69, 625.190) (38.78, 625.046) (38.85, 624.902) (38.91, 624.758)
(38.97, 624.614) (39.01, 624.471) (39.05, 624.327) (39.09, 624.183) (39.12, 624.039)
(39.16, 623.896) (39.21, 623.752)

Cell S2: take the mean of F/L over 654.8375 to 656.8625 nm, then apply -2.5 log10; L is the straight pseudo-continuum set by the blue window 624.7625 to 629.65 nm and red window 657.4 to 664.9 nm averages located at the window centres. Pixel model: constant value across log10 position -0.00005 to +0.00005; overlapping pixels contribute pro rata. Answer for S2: 0.13 mag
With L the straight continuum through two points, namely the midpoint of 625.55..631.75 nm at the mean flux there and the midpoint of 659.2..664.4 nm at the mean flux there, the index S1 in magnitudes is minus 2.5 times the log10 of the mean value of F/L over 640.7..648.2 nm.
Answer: 0.01 mag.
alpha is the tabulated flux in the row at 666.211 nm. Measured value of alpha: 36.55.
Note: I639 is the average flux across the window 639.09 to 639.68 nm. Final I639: 38.8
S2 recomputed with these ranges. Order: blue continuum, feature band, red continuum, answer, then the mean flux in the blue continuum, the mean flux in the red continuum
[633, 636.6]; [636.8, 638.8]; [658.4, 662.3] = -0.02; 38.7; 36.9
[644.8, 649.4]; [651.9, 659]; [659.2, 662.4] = 0.05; 37.5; 37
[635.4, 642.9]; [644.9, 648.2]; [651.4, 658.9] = -0.02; 38.5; 35.5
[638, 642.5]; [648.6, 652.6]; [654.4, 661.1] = -0.02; 38.3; 35.3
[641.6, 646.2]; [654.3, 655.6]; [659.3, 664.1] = 0.04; 38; 36.8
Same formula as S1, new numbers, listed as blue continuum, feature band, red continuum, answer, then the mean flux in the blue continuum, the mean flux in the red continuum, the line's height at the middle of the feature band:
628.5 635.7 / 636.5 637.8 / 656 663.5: -0.01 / 39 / 35.8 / 38.4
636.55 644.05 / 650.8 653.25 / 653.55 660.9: -0.03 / 38.4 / 35.4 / 36.3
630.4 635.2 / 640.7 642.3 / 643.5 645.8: 0.02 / 38.9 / 38.2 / 38.3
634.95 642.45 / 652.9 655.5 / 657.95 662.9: 0.03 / 38.5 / 36.8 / 37.3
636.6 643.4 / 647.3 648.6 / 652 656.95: -0.03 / 38.4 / 35.2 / 36.6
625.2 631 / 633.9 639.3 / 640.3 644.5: -0.01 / 39.3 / 38.1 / 38.5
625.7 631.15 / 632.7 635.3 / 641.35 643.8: 0.00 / 39.3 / 38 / 38.8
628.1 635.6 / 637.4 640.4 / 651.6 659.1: -0.03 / 39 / 35.5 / 38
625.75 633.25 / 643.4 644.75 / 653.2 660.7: -0.04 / 39.2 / 35.4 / 37.2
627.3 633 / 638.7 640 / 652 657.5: -0.03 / 39.3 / 35.1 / 37.7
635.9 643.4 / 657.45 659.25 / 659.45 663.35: 0.02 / 38.5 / 36.9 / 37.1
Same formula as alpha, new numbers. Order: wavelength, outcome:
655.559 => 34.29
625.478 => 38.53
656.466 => 30.05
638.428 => 39.31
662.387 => 36.86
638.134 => 39.18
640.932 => 37.86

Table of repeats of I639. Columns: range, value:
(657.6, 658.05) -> 36.1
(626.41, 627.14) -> 39.2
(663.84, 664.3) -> 36.1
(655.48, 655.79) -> 33.8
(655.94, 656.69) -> 30.5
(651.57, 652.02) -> 37.6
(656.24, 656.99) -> 31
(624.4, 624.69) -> 39.1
